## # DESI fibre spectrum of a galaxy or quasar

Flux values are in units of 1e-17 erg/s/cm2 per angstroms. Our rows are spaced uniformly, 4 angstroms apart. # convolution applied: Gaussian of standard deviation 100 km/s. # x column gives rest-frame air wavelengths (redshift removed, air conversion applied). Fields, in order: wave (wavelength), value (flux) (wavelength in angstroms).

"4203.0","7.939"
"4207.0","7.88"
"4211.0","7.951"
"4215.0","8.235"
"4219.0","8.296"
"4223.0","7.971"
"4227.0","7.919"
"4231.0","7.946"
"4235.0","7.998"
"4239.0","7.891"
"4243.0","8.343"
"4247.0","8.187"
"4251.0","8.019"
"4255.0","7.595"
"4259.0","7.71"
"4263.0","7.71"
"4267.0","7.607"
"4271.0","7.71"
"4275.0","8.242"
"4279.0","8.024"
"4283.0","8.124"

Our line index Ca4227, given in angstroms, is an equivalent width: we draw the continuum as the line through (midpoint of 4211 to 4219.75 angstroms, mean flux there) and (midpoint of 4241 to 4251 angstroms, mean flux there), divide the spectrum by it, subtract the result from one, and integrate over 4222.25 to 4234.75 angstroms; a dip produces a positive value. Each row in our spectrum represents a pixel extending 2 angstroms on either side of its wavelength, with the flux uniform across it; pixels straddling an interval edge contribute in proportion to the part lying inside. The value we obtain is 0.4 angstroms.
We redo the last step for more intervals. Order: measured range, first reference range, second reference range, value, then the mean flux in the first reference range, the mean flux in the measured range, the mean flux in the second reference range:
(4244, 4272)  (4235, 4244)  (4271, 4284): 0.87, 8.07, 7.81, 8.07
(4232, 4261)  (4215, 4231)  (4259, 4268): -0.45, 8.07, 7.96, 7.68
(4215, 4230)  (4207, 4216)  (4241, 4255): -0.05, 8.03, 8.08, 8.1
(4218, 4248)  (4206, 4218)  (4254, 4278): -0.41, 8.06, 8.06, 7.78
